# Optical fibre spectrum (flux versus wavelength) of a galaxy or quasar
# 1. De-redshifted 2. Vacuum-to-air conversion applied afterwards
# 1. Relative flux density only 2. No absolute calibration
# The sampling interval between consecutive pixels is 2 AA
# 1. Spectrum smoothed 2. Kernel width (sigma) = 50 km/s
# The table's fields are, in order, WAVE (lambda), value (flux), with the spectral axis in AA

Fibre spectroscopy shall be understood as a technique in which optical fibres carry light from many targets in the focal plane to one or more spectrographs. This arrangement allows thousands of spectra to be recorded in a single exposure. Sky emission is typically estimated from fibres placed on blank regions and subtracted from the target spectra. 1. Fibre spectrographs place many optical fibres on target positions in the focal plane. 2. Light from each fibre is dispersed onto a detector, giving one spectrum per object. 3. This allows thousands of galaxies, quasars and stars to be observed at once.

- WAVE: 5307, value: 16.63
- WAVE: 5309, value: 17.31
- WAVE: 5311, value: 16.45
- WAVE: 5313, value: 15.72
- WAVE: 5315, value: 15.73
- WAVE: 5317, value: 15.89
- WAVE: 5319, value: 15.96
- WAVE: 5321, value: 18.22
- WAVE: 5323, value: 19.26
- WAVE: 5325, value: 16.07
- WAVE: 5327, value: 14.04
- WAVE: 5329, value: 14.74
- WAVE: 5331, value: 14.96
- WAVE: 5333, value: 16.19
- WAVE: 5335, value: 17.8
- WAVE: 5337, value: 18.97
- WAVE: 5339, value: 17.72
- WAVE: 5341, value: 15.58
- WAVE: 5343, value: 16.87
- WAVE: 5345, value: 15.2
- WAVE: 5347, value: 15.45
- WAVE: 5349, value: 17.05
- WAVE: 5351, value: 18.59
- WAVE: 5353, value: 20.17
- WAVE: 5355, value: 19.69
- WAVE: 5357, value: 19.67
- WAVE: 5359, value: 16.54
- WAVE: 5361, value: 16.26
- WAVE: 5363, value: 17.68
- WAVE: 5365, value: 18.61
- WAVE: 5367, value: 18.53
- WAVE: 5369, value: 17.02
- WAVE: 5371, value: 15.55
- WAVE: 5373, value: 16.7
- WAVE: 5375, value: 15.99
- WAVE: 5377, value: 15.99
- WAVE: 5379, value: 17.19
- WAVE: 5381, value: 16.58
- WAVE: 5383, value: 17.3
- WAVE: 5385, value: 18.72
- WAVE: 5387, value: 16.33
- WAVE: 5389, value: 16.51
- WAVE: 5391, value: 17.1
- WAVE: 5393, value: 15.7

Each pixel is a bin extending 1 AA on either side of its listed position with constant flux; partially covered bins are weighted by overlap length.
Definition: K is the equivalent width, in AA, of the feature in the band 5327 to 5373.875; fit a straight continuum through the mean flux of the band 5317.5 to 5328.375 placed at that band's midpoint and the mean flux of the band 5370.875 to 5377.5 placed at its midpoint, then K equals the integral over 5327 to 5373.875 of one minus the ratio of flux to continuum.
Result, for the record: -2.3 AA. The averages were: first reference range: 16.6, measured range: 17.1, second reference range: 16.1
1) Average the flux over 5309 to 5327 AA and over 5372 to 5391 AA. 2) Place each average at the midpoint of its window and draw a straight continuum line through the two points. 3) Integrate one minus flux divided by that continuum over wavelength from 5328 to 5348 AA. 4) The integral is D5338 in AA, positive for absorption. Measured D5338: 0.4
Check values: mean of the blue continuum 16.6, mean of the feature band 16.3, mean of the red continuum 16.8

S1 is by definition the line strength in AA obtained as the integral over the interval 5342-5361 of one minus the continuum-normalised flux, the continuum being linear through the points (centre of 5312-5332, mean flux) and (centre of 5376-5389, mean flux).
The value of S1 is -1.27 AA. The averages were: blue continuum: 16.1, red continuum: 17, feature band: 17.6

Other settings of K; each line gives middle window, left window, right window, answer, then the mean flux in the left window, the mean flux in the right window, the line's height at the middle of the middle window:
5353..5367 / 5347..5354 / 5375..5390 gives -0.4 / 18.2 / 16.9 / 17.8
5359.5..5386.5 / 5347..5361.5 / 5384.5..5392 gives 0.7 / 18.2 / 17.1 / 17.6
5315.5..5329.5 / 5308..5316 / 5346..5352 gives 0.1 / 16.3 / 17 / 16.5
